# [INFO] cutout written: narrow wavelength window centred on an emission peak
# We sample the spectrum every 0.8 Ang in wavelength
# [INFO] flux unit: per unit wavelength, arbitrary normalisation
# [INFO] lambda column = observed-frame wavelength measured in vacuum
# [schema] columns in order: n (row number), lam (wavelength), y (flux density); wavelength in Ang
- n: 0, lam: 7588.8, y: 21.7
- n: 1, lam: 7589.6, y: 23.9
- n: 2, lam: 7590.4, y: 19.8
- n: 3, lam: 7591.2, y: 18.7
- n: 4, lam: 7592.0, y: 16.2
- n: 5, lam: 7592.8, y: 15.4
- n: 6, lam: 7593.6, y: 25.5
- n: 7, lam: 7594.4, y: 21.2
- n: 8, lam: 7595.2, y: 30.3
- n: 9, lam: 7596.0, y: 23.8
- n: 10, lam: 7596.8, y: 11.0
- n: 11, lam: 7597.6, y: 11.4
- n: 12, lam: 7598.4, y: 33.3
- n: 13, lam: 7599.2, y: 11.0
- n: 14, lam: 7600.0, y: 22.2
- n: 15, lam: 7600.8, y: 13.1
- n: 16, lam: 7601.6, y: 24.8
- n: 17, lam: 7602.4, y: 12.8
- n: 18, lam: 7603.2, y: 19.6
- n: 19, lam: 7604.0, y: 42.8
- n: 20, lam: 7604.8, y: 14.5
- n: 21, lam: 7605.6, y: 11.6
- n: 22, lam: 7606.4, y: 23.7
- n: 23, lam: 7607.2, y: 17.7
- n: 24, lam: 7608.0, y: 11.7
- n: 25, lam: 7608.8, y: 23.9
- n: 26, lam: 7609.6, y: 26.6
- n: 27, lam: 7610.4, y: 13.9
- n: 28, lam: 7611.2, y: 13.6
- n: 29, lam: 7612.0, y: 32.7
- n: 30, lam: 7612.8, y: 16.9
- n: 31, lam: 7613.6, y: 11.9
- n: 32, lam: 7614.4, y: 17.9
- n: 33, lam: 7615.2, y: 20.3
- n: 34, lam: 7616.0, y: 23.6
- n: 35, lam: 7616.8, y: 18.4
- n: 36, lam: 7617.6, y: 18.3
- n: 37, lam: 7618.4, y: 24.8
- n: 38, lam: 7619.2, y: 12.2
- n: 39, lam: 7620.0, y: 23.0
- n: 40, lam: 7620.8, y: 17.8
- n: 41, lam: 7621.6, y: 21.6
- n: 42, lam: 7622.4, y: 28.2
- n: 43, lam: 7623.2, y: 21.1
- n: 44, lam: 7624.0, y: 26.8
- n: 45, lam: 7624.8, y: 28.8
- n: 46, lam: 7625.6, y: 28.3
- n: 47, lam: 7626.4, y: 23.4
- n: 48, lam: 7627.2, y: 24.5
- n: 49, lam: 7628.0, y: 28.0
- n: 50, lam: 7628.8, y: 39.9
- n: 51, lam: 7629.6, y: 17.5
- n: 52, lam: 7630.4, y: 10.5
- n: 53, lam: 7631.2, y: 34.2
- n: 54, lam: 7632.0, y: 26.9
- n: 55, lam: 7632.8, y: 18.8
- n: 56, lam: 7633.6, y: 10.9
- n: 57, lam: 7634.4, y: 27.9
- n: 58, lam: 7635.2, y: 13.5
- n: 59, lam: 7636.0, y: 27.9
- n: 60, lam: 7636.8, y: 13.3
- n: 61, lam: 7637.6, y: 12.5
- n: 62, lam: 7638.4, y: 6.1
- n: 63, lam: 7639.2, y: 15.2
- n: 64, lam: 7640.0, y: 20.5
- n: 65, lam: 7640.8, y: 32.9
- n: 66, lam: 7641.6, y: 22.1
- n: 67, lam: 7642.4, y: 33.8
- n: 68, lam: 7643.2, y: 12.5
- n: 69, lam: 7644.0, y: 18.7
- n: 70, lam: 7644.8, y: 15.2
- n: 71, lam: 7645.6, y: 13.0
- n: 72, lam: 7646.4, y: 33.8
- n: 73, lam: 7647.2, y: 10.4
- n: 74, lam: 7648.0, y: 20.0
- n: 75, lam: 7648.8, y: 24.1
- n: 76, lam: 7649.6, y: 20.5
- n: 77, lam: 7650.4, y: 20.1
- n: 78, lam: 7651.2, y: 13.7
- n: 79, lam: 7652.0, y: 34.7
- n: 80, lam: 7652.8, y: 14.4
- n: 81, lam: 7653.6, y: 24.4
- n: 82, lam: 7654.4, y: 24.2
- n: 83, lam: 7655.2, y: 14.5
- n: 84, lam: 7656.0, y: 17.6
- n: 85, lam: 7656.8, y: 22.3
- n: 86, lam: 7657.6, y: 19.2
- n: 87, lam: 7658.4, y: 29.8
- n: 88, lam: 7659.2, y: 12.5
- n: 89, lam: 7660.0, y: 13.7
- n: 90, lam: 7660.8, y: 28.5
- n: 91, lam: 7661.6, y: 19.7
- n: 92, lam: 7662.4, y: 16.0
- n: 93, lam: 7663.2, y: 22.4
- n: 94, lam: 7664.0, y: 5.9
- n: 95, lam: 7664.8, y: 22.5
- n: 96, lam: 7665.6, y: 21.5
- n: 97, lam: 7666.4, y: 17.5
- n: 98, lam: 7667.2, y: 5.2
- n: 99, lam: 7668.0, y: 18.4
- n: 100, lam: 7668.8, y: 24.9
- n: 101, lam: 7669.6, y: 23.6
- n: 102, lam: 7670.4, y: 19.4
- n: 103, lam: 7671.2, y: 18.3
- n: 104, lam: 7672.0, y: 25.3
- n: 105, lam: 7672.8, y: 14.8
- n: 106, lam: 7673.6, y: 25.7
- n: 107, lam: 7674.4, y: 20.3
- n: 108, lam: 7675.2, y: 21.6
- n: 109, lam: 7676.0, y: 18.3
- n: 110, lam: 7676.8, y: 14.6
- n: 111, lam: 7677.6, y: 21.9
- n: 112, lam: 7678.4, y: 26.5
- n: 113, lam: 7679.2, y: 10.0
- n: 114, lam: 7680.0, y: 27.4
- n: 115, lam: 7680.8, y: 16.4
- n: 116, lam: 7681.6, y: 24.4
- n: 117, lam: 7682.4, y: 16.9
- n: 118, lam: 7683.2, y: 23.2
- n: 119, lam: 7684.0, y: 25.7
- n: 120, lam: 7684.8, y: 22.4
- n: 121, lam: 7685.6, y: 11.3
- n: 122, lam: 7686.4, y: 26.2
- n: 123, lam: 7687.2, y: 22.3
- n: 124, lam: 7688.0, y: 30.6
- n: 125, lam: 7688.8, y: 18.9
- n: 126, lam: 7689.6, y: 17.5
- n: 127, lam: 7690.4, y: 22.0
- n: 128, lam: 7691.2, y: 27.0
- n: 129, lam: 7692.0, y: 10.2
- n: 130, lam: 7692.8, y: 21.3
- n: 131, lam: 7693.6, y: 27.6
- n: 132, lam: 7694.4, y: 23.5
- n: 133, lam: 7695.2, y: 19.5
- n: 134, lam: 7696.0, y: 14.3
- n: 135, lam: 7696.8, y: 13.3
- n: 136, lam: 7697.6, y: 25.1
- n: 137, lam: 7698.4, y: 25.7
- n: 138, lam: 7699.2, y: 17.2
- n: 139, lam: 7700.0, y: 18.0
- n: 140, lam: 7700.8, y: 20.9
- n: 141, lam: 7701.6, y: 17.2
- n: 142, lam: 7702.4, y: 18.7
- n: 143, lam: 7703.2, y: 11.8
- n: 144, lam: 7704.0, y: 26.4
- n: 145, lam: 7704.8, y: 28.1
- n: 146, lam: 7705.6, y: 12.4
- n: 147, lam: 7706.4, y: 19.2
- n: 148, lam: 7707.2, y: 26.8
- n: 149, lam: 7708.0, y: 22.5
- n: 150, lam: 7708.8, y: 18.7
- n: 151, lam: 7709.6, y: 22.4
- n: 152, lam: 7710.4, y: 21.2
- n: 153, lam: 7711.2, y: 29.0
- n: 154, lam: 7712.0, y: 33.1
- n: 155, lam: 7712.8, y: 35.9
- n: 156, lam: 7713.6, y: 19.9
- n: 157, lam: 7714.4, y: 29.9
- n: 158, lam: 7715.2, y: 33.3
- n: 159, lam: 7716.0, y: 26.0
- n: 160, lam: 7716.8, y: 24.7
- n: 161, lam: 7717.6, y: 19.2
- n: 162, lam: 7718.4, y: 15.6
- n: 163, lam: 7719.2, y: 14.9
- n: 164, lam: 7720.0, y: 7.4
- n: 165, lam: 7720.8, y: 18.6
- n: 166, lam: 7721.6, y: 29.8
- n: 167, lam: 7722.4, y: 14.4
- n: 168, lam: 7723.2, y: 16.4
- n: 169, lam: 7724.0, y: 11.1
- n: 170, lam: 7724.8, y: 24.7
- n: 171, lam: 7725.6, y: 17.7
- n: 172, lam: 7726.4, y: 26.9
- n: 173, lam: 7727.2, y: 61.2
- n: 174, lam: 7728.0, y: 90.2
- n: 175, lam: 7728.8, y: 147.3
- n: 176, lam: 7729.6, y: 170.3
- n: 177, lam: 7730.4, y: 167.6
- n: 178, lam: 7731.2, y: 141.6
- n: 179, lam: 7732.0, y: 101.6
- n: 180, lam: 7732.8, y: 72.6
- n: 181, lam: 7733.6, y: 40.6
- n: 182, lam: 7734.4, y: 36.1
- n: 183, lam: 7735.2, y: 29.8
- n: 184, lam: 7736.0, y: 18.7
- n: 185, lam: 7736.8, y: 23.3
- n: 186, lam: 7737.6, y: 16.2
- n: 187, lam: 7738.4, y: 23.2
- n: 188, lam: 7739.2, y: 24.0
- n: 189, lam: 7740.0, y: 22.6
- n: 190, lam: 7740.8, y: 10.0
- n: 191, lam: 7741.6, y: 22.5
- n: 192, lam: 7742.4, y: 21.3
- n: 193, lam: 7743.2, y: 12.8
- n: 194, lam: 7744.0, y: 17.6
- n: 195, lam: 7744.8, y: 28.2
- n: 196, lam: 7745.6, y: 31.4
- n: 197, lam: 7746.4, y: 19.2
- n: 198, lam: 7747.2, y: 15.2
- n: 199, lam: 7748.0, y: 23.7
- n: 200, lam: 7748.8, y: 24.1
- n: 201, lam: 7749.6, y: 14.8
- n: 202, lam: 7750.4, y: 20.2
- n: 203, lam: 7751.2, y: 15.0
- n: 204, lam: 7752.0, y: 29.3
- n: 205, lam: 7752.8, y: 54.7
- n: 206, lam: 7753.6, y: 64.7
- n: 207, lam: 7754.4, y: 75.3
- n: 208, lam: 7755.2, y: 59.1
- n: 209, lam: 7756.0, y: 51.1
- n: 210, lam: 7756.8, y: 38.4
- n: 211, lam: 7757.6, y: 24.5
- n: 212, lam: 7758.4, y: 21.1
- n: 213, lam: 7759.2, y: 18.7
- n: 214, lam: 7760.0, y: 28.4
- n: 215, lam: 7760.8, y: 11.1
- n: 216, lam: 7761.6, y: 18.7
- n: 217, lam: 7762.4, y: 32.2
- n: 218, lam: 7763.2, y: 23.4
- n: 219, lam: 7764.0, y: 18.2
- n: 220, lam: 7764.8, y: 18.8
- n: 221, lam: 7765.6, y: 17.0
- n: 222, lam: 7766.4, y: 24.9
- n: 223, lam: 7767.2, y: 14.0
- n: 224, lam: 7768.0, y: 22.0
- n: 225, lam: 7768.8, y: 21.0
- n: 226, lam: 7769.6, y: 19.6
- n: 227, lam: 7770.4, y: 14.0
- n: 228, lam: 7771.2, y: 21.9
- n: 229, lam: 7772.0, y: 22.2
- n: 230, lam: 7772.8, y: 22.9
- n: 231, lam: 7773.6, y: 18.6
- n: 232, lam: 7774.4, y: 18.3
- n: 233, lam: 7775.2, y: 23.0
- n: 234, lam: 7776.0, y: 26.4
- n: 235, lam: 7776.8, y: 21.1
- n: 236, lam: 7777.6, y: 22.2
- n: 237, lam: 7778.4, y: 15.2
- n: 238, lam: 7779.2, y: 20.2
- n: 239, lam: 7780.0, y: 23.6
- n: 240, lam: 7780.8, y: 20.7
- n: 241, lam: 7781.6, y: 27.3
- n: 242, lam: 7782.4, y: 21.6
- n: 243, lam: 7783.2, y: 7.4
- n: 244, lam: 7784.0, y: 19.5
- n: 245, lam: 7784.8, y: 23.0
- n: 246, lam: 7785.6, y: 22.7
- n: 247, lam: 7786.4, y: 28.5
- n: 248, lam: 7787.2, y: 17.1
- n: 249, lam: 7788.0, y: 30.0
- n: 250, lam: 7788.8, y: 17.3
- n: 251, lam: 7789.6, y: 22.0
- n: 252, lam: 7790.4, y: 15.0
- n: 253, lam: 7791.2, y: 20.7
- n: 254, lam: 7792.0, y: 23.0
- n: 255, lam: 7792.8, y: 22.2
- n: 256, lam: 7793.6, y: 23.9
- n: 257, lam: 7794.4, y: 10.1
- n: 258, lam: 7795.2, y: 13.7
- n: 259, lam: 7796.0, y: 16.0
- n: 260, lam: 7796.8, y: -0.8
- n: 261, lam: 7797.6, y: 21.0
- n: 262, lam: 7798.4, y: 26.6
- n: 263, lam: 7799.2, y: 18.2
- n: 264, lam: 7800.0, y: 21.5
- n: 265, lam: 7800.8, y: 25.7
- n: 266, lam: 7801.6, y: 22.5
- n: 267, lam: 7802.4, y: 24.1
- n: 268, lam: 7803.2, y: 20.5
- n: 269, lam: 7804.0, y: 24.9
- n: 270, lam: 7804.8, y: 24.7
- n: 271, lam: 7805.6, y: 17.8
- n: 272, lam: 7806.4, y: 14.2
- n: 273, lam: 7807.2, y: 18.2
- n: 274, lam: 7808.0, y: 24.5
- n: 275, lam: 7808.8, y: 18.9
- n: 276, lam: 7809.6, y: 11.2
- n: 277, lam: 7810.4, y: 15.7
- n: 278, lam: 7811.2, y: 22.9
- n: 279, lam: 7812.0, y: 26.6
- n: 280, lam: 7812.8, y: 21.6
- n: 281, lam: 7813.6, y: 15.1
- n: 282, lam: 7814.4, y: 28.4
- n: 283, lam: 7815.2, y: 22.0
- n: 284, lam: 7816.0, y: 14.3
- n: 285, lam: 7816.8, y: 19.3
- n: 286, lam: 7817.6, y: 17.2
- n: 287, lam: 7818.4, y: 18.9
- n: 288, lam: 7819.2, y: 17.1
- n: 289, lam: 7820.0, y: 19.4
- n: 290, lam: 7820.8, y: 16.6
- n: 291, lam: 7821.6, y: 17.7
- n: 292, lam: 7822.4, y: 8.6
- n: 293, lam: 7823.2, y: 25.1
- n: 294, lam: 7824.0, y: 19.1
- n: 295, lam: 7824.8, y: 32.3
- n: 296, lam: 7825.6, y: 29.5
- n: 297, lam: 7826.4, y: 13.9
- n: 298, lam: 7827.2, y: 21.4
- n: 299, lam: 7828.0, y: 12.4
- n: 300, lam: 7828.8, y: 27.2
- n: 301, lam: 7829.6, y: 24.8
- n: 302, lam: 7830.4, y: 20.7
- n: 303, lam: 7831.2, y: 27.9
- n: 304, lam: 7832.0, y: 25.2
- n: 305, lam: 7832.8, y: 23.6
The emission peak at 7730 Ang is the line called H-alpha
